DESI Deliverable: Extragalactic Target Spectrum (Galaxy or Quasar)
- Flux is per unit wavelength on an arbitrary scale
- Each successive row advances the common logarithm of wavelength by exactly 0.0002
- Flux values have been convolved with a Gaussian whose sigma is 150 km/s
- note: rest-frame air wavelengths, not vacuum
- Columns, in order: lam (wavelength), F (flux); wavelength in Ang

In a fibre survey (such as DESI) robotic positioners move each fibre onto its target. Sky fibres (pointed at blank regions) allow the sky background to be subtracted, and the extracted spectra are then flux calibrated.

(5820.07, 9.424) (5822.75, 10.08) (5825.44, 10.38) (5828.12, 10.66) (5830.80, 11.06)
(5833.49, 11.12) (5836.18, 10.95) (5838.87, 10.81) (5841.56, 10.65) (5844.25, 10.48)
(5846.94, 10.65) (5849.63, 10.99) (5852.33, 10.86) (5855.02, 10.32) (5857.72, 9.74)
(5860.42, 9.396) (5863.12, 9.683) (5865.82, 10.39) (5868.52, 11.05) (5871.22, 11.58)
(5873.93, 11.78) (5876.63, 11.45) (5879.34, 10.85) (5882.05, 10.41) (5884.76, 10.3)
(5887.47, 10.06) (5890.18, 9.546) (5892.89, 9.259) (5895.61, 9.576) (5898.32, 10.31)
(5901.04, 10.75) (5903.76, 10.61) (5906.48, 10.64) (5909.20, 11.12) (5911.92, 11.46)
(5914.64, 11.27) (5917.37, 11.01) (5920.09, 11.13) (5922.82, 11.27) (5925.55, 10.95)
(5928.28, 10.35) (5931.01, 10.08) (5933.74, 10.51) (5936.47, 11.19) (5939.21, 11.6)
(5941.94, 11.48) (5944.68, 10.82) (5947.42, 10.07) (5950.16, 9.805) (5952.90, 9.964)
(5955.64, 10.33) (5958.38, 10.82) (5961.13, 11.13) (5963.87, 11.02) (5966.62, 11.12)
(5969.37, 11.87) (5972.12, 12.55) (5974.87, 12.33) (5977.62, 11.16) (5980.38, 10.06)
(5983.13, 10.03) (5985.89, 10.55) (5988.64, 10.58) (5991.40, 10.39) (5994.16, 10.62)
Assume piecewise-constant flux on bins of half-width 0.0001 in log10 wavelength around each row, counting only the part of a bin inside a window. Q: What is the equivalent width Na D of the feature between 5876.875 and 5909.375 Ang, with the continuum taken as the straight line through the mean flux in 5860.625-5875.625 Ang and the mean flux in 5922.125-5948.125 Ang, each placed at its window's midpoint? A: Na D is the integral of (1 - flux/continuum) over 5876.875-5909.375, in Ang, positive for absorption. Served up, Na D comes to 1.56 Ang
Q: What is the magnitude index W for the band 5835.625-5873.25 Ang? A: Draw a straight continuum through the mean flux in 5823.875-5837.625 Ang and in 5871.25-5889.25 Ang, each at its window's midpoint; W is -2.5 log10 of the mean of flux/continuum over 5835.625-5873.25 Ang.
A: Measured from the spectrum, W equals 0.028 mag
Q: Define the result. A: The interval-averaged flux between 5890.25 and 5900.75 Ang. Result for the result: 9.8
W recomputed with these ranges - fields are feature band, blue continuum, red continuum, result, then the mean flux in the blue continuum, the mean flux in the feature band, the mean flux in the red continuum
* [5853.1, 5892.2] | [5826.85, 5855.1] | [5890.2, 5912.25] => 0.012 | 10.8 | 10.5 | 10.4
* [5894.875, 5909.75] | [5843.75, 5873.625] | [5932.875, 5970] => 0.016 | 10.5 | 10.5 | 10.8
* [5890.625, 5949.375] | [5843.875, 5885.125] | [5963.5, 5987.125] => 0.021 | 10.6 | 10.7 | 11.2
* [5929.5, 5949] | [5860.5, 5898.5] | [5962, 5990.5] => 0.004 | 10.4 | 10.8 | 11.1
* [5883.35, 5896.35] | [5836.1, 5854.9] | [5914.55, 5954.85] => 0.104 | 10.7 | 9.76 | 10.7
